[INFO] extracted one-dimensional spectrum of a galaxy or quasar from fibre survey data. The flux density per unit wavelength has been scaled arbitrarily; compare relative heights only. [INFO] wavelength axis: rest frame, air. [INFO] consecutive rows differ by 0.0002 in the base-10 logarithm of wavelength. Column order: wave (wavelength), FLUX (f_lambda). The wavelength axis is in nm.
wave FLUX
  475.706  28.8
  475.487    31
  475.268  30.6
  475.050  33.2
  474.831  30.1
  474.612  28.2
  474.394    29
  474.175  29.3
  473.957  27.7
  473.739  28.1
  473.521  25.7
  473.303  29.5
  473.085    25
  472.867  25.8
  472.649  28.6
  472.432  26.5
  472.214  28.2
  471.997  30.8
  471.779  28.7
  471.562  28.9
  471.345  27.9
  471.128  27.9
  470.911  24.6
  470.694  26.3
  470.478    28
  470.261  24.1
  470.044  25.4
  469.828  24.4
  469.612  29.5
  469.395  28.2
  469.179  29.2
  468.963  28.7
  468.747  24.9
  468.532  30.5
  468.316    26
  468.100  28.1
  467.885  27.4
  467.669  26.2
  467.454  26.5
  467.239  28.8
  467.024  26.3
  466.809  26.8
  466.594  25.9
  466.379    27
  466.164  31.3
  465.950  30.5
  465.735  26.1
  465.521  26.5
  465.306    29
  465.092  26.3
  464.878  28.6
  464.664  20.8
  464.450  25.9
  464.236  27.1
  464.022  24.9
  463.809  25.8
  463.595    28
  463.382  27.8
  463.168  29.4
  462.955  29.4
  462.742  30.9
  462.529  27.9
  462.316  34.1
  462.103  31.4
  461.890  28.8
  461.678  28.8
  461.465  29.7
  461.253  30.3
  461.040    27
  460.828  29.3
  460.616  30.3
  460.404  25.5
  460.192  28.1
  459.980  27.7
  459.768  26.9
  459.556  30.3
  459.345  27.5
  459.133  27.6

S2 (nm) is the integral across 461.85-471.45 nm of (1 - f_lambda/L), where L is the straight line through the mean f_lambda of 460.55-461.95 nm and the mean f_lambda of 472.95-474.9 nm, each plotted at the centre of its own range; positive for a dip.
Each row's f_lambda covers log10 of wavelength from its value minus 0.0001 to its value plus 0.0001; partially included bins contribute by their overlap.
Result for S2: 0.38 nm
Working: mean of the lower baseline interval 29.2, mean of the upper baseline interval 28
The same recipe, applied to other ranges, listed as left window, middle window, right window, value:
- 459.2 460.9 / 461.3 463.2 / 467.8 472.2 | -0.140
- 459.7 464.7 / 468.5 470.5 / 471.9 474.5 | 0.060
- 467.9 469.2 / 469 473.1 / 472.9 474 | 0.013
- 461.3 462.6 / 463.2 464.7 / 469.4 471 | 0.157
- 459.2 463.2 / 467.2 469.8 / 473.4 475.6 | 0.134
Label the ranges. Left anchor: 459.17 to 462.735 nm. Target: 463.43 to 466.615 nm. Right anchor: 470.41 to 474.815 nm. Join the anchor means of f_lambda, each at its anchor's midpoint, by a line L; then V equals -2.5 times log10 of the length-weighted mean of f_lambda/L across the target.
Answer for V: 0.06 mag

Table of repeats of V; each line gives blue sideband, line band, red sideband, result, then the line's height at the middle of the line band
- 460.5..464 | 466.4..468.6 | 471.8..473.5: 0.05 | 28.4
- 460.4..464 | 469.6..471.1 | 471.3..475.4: 0.11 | 28.7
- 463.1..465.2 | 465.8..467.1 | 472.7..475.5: -0.04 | 26.9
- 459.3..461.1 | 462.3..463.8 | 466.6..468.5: -0.05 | 27.7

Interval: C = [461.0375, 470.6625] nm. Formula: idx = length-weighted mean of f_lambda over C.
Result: 27.7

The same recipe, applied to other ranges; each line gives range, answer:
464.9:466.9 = 27.8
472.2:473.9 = 27.1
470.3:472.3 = 27.8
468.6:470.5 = 27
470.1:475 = 27.7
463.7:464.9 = 25.3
